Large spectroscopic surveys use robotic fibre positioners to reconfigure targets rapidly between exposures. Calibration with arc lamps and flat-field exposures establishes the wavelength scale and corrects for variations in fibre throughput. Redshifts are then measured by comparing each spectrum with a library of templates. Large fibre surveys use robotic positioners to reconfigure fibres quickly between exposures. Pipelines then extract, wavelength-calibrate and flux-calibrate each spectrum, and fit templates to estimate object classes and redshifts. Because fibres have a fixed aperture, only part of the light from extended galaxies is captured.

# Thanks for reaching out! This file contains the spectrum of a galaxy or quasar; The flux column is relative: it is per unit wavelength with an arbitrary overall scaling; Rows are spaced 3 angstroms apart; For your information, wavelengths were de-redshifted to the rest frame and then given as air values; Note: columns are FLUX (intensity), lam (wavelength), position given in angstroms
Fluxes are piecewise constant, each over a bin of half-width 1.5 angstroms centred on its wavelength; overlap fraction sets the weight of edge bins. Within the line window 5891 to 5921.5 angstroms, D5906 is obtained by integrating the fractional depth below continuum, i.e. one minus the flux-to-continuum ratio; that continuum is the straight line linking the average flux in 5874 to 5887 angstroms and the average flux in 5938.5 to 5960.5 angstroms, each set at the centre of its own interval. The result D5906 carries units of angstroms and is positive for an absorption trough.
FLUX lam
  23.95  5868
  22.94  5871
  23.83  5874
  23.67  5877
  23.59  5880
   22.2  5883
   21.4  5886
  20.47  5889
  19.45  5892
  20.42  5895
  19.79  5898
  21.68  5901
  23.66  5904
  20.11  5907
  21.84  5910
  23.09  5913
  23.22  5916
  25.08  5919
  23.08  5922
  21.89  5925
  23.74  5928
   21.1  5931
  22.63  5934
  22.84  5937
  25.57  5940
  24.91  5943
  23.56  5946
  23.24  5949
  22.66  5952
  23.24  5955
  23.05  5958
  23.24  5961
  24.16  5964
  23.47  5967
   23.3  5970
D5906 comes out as 1.7 angstroms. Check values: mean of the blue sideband 22.9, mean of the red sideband 23.7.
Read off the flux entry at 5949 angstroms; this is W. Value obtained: 23.24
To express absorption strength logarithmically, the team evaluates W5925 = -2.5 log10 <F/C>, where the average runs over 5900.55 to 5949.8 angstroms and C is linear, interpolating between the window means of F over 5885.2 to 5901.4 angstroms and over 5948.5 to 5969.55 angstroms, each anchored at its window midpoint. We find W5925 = -0.059 mag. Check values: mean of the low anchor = 20.4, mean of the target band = 23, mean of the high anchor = 23.3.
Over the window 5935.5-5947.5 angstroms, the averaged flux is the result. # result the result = 24.2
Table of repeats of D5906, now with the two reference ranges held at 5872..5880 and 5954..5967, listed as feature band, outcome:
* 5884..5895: 1.45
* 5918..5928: 0.09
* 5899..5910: 0.87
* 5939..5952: -0.33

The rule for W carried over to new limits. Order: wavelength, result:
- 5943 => 24.91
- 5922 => 23.08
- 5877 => 23.67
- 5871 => 22.94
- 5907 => 20.11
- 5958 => 23.05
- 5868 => 23.95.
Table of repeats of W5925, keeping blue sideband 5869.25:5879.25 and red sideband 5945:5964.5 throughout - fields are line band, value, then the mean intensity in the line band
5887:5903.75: 0.14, 20.6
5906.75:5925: 0.02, 22.8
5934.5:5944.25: -0.04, 24.2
